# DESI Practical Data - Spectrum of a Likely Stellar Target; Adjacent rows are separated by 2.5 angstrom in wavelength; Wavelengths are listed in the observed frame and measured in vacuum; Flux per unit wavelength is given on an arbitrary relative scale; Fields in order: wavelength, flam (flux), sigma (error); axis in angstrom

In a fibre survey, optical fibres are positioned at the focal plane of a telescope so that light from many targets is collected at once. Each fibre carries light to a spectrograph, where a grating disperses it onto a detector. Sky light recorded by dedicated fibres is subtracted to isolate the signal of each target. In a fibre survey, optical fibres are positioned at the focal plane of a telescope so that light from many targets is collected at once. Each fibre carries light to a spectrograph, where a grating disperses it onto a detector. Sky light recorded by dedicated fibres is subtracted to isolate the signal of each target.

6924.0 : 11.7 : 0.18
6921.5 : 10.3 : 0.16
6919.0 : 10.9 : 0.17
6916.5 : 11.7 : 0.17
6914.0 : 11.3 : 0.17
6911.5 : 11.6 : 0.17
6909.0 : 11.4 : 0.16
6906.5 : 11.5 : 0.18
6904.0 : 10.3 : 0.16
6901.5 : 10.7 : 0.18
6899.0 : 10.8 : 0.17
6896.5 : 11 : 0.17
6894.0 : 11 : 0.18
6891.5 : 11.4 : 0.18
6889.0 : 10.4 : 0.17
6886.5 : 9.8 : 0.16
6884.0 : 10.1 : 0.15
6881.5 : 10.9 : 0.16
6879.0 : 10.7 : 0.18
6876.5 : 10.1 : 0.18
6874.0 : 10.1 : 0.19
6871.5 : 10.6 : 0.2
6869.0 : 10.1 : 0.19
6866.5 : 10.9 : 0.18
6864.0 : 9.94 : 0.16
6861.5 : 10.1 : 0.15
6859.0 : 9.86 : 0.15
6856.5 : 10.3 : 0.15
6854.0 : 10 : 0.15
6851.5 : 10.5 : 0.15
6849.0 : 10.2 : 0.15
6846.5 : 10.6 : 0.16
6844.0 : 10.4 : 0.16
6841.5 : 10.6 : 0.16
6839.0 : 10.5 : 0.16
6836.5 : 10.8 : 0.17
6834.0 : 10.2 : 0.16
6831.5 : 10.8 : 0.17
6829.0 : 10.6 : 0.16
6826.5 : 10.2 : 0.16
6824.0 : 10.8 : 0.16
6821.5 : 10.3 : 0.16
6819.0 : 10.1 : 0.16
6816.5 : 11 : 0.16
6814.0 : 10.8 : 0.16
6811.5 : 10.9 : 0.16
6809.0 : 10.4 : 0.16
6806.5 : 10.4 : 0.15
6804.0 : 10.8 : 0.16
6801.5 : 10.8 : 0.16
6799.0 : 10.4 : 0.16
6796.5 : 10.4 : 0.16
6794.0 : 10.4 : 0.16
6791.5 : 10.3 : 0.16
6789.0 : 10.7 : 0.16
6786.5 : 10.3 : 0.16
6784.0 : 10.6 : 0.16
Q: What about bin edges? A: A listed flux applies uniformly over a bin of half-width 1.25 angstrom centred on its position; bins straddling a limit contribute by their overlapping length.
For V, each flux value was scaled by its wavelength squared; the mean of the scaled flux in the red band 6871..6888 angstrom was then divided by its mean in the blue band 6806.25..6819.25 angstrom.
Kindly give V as 1.0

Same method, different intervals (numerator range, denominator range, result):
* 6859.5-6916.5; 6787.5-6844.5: 1.03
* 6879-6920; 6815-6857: 1.06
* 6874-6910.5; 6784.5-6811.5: 1.05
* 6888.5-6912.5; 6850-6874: 1.09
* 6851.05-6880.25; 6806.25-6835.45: 0.99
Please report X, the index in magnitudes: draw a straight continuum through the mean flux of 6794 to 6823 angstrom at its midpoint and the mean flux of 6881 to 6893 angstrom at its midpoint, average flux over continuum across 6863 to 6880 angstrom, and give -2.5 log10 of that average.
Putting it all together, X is 0.02 mag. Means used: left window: 10.6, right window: 10.5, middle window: 10.3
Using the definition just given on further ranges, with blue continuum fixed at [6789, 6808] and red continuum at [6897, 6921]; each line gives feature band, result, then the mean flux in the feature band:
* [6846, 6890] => 0.06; 10.3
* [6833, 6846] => 0.02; 10.5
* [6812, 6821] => 0.00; 10.6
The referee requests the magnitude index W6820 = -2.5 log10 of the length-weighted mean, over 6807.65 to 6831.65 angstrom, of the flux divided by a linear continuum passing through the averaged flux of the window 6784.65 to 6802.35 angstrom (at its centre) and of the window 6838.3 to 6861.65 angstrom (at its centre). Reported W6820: -0.02 mag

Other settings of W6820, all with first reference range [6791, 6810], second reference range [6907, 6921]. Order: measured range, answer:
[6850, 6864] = 0.080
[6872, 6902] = 0.055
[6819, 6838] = 0.021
